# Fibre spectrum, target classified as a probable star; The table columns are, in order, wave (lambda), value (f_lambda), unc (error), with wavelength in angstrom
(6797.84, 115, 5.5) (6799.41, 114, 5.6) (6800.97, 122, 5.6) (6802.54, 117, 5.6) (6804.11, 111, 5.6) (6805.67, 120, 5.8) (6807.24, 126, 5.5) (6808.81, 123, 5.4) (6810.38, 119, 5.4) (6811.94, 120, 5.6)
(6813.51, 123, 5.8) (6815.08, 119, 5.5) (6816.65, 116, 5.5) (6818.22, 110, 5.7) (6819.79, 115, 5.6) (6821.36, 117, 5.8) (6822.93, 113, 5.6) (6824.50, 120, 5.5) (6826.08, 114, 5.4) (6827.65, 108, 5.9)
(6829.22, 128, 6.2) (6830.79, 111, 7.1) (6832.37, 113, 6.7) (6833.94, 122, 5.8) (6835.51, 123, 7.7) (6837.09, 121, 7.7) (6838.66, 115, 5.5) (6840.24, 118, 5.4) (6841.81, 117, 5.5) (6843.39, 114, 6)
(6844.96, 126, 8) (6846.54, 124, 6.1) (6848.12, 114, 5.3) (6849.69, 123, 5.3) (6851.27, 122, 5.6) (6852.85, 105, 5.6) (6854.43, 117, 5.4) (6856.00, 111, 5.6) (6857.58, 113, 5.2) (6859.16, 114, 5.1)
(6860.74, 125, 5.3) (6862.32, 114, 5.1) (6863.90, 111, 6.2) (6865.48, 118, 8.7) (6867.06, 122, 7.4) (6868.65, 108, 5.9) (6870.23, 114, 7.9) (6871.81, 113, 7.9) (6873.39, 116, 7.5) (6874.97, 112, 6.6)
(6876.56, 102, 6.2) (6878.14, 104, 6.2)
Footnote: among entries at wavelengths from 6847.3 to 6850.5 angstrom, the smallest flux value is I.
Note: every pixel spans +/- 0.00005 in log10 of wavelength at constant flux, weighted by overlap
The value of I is 114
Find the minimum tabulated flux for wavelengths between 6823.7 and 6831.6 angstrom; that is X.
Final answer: 108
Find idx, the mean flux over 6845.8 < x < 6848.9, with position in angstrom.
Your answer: 119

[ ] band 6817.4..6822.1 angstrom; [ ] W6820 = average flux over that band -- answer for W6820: 114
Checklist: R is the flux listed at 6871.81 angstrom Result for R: 113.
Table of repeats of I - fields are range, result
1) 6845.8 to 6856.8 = 105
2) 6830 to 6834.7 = 111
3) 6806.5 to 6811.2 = 119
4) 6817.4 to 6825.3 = 110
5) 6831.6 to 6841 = 113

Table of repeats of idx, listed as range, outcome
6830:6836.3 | 117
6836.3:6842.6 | 118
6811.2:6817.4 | 119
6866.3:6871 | 114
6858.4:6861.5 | 119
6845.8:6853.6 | 118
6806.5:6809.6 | 124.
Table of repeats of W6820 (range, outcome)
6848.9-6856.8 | 116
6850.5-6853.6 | 113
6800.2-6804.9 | 117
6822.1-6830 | 117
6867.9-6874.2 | 113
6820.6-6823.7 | 115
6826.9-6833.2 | 115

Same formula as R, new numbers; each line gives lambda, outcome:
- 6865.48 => 118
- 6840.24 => 118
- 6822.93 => 113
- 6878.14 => 104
